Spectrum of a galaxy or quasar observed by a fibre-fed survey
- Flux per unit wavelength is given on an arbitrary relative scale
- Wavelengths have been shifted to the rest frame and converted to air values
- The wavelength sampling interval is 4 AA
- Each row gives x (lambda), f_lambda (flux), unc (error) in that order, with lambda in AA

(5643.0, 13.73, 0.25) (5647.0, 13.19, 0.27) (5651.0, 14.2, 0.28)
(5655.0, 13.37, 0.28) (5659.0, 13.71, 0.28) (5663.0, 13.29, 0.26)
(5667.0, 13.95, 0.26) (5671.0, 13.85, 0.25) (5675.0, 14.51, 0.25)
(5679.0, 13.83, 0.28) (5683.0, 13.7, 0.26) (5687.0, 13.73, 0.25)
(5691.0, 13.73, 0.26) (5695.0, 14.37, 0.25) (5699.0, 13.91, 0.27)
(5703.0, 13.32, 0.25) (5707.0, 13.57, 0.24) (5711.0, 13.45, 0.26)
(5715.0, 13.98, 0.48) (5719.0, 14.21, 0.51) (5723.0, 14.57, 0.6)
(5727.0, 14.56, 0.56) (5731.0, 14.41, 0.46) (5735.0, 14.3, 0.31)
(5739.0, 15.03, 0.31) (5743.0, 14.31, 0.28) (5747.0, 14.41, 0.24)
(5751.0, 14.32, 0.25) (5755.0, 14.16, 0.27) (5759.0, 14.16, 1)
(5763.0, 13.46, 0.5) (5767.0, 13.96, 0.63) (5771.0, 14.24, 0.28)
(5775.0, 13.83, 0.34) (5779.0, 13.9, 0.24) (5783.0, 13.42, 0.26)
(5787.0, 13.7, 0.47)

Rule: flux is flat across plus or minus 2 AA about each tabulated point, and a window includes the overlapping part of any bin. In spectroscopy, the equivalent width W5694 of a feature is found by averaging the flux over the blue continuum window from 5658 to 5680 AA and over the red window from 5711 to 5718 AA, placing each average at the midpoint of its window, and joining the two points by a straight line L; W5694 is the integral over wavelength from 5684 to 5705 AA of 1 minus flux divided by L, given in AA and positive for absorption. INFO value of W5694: 0.1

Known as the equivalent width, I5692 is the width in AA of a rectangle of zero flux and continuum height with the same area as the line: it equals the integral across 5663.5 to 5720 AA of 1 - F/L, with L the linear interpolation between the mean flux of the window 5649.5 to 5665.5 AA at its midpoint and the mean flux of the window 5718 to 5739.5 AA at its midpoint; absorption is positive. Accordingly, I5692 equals 0.80 AA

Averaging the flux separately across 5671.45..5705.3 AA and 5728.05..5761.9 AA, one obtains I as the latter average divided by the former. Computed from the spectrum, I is 1.0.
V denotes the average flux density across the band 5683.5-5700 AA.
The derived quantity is 13.9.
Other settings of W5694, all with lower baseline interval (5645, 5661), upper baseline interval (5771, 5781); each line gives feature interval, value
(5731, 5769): -1.0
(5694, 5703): -0.1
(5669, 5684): -0.3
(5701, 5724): -0.1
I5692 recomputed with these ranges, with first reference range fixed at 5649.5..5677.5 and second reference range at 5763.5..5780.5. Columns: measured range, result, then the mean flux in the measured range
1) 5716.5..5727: -0.4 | 14.4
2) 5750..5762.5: -0.2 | 14.1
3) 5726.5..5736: -0.4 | 14.4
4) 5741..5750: -0.3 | 14.4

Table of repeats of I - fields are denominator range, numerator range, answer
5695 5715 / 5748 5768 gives 1.03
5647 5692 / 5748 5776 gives 1.02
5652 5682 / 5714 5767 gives 1.04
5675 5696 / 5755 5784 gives 1.00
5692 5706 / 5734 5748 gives 1.05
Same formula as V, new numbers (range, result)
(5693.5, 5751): 14.2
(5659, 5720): 13.8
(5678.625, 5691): 13.7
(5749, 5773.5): 14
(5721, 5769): 14.3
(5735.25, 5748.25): 14.6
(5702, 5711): 13.5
